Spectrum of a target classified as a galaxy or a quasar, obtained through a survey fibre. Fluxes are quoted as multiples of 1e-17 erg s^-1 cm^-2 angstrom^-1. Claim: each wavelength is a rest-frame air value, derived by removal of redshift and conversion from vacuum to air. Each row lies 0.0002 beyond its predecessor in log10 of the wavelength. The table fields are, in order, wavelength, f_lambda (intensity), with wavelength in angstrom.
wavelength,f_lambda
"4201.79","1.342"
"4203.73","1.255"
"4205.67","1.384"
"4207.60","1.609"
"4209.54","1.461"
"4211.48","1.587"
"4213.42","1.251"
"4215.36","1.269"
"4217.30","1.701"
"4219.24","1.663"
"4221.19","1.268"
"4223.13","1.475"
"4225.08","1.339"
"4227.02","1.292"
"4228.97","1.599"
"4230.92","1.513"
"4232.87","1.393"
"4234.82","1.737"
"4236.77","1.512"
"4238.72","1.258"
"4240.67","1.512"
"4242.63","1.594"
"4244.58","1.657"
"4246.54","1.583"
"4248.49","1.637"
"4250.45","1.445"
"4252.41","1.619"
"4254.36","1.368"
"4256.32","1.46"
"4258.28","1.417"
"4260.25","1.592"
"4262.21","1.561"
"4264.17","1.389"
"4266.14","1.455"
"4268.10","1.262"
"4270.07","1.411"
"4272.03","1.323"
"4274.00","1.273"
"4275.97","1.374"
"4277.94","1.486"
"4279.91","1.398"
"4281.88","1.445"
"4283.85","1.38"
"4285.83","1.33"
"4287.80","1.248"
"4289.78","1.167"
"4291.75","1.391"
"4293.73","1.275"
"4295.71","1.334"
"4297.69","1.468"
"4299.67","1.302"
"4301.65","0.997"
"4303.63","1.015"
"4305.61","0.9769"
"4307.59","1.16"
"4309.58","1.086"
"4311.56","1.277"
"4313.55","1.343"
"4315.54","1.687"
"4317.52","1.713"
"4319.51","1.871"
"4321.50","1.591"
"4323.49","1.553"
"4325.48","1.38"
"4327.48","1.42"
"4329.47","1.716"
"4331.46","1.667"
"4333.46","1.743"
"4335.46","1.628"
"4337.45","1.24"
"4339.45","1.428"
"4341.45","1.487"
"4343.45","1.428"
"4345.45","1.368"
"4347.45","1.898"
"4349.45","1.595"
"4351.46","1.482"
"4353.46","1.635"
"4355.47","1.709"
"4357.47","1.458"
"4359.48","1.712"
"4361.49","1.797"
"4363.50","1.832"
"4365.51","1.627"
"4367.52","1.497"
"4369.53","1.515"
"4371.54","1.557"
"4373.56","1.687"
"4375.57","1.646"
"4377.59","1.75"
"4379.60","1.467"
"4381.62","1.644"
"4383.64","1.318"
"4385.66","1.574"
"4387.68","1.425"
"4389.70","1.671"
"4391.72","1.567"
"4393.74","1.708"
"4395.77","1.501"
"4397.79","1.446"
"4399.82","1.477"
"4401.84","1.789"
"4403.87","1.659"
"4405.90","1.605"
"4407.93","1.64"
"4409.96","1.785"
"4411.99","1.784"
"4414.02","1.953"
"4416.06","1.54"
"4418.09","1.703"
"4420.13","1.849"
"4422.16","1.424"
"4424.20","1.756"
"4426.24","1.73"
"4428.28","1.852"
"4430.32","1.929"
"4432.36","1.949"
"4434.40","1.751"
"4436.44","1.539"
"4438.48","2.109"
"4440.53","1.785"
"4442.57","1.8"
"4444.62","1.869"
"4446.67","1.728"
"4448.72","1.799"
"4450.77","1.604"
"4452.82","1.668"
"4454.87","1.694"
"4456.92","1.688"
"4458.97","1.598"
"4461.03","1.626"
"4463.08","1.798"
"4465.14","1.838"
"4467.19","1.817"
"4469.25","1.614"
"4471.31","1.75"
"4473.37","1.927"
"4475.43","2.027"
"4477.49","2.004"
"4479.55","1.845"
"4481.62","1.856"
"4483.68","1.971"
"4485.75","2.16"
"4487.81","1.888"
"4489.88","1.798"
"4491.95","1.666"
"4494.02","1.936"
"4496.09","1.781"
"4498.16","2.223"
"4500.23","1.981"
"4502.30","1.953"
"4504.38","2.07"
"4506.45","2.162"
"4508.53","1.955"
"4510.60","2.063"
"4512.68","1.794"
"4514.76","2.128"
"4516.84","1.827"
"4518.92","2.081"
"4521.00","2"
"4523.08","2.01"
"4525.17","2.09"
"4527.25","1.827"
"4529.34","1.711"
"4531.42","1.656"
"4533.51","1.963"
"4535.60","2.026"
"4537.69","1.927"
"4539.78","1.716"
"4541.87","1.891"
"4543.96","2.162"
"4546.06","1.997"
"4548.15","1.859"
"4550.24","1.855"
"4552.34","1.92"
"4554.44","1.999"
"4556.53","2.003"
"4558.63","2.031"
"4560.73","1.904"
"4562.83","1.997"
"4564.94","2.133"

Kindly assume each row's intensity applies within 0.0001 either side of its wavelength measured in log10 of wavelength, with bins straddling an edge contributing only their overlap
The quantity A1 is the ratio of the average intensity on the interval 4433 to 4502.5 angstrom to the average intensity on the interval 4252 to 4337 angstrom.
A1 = 1.30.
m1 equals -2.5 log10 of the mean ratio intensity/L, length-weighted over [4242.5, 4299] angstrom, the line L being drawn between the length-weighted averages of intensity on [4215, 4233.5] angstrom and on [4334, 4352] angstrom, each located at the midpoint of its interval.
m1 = 0.043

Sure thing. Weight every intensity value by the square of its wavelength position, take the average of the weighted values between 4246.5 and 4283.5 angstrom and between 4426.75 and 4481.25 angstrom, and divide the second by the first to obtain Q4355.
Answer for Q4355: 1.36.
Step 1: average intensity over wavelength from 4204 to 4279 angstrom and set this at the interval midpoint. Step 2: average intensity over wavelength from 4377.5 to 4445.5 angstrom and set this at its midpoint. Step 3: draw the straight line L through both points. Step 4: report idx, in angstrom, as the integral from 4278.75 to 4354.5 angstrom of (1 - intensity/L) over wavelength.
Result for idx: 6.7 angstrom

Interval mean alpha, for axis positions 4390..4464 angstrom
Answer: 1.71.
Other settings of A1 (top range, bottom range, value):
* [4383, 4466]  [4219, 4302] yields 1.19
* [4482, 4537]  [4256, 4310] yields 1.48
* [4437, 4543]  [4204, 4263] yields 1.26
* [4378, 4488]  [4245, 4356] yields 1.20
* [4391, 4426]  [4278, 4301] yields 1.24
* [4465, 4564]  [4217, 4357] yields 1.33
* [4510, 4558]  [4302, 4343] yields 1.34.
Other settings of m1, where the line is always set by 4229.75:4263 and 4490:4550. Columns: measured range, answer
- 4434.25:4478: 0.04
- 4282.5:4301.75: 0.22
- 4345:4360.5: 0.05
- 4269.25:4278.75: 0.14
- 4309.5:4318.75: 0.11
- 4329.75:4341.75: 0.08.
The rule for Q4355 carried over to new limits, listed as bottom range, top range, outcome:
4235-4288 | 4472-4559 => 1.51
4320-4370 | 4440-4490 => 1.21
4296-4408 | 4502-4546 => 1.38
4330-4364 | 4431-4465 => 1.15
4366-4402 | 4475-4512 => 1.32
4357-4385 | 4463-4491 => 1.23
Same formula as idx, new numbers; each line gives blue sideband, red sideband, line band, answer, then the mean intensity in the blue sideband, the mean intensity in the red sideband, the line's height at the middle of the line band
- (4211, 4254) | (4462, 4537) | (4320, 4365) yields 2.3 angstrom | 1.49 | 1.92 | 1.67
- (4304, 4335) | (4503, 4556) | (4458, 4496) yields -0.2 angstrom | 1.47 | 1.95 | 1.83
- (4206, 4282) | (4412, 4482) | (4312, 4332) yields 0.0 angstrom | 1.47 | 1.78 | 1.59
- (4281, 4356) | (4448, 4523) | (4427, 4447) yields -1.0 angstrom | 1.43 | 1.88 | 1.75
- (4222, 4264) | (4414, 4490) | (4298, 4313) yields 4.2 angstrom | 1.5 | 1.79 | 1.59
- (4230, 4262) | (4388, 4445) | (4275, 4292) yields 2.2 angstrom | 1.52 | 1.72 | 1.56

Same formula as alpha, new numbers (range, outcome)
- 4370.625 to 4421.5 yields 1.63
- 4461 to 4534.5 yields 1.92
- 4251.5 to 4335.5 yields 1.41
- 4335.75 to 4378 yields 1.59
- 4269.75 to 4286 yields 1.38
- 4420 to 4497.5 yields 1.8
